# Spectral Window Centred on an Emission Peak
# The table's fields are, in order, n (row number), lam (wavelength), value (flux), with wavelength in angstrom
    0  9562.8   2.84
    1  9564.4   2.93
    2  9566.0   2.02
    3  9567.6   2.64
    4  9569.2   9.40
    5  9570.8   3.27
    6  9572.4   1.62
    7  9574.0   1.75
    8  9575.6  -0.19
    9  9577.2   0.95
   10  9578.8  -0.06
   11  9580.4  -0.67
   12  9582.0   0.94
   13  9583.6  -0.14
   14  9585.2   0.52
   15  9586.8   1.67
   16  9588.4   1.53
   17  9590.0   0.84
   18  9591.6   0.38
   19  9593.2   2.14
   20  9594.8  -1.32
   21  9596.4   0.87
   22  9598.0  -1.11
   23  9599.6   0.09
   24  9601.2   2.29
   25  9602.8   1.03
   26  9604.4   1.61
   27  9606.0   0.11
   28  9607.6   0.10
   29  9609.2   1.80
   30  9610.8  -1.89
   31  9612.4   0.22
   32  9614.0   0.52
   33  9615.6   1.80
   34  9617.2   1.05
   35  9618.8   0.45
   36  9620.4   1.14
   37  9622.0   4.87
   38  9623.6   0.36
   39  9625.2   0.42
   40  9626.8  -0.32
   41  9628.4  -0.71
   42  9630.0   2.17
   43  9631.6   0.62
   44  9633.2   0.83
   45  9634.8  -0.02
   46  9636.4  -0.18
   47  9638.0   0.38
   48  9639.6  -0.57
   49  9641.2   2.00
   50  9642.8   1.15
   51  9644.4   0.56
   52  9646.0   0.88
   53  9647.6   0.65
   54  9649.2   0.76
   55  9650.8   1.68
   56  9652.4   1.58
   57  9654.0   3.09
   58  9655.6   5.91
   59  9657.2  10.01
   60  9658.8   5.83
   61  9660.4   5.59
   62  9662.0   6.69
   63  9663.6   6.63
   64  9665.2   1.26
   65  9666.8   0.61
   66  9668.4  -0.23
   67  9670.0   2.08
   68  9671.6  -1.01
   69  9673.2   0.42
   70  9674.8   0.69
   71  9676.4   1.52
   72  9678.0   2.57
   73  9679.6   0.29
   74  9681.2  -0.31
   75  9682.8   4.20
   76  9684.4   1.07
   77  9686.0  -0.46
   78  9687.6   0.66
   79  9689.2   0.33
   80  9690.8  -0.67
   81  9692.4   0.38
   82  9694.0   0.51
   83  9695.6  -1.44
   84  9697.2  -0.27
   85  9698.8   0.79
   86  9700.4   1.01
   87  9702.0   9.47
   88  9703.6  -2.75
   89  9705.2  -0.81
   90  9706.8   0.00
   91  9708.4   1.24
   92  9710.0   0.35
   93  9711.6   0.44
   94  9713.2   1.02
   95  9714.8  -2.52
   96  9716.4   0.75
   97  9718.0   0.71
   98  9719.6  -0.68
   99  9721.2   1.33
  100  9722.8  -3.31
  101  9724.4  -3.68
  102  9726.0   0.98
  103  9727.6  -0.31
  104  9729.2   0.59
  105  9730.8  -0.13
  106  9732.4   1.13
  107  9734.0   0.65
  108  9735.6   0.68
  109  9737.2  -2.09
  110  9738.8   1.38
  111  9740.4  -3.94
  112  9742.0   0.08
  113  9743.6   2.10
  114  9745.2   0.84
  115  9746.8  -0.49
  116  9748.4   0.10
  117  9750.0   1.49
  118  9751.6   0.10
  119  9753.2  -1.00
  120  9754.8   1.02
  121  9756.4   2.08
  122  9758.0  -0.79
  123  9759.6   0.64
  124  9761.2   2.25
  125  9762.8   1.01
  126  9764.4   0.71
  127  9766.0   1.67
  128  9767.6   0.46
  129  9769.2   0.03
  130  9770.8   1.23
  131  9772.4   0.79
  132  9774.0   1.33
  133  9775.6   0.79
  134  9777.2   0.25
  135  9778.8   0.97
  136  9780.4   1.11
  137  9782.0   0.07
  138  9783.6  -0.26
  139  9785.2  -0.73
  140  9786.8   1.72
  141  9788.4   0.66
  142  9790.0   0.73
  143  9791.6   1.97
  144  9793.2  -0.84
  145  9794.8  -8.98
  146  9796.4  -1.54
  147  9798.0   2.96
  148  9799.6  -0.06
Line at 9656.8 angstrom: [O III]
